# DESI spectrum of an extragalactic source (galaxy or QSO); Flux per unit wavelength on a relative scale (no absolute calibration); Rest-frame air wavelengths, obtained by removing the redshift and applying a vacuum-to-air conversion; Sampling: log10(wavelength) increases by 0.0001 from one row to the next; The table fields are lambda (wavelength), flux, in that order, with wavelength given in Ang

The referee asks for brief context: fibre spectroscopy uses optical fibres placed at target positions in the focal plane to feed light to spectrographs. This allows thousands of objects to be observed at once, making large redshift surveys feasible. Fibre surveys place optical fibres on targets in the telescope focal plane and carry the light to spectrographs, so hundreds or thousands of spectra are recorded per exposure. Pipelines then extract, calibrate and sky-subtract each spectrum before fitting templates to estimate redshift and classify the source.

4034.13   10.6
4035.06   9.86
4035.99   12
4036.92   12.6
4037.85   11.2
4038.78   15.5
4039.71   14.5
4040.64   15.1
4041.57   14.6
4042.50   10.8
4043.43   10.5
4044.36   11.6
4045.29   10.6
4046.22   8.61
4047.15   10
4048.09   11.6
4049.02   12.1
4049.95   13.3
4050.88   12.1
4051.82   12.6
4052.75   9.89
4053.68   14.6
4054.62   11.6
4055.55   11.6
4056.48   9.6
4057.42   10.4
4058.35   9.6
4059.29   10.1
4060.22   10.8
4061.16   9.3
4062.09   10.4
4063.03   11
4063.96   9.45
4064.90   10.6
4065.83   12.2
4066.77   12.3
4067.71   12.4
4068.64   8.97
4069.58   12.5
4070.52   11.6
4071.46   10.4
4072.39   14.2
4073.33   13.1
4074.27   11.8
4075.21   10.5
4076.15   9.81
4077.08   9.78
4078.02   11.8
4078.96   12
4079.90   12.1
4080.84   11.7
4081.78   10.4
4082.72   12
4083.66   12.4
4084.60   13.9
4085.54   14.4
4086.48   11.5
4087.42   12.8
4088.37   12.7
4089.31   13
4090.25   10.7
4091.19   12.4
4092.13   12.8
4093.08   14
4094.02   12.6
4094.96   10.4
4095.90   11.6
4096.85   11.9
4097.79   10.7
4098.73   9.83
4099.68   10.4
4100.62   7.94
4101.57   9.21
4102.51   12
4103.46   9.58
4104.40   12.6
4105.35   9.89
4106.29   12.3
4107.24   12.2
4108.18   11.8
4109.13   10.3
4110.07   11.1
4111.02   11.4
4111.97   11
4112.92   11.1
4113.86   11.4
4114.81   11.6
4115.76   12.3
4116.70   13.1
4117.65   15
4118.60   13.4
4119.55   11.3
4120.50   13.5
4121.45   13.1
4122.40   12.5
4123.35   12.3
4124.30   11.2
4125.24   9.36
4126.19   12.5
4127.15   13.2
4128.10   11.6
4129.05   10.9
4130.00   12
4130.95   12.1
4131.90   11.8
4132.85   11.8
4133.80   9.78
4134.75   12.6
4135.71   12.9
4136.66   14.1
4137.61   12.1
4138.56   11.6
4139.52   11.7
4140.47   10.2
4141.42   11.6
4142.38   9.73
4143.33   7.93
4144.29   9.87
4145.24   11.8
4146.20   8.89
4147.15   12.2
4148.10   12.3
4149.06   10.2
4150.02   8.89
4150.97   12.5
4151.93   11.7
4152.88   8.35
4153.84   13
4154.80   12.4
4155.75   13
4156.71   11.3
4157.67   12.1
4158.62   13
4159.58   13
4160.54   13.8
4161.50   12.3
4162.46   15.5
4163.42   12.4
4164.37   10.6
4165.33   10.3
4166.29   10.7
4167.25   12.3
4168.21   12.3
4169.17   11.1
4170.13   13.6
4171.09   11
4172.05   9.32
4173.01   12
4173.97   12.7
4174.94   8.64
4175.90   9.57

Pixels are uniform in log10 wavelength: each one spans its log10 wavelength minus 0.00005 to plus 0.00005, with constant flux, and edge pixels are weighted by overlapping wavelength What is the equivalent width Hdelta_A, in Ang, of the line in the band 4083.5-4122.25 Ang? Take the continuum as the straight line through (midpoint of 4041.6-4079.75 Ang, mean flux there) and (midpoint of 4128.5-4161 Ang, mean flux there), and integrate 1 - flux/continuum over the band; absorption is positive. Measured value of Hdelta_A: -1.6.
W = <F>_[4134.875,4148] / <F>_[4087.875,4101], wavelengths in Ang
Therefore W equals 0.97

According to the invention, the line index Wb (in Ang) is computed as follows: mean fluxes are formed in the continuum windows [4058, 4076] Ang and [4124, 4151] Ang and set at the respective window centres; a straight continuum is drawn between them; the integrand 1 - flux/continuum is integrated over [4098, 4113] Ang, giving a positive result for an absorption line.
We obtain 0.6 Ang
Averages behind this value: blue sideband 11.1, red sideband 11.3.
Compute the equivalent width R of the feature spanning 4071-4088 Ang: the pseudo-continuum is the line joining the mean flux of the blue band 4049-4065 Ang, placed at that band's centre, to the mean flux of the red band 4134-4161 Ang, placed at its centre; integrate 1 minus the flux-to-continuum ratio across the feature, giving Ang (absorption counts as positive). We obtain -1.18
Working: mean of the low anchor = 11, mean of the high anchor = 11.5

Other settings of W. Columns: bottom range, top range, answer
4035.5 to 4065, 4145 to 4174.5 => 1.02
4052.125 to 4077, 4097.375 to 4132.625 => 1.04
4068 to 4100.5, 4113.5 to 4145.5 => 1.01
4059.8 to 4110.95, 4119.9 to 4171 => 1.02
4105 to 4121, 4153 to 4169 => 1.03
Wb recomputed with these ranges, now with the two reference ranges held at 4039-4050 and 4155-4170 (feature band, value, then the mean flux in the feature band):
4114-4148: 1.2 Ang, 11.8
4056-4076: 1.7 Ang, 11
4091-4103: 0.9 Ang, 11.2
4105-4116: 0.7 Ang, 11.4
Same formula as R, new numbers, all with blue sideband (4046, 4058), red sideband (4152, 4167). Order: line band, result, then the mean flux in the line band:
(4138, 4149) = 1.2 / 10.7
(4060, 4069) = 0.6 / 10.8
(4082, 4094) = -1.0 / 12.7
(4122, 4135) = 0.3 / 11.7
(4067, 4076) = -0.1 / 11.7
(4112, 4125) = -0.5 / 12.3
